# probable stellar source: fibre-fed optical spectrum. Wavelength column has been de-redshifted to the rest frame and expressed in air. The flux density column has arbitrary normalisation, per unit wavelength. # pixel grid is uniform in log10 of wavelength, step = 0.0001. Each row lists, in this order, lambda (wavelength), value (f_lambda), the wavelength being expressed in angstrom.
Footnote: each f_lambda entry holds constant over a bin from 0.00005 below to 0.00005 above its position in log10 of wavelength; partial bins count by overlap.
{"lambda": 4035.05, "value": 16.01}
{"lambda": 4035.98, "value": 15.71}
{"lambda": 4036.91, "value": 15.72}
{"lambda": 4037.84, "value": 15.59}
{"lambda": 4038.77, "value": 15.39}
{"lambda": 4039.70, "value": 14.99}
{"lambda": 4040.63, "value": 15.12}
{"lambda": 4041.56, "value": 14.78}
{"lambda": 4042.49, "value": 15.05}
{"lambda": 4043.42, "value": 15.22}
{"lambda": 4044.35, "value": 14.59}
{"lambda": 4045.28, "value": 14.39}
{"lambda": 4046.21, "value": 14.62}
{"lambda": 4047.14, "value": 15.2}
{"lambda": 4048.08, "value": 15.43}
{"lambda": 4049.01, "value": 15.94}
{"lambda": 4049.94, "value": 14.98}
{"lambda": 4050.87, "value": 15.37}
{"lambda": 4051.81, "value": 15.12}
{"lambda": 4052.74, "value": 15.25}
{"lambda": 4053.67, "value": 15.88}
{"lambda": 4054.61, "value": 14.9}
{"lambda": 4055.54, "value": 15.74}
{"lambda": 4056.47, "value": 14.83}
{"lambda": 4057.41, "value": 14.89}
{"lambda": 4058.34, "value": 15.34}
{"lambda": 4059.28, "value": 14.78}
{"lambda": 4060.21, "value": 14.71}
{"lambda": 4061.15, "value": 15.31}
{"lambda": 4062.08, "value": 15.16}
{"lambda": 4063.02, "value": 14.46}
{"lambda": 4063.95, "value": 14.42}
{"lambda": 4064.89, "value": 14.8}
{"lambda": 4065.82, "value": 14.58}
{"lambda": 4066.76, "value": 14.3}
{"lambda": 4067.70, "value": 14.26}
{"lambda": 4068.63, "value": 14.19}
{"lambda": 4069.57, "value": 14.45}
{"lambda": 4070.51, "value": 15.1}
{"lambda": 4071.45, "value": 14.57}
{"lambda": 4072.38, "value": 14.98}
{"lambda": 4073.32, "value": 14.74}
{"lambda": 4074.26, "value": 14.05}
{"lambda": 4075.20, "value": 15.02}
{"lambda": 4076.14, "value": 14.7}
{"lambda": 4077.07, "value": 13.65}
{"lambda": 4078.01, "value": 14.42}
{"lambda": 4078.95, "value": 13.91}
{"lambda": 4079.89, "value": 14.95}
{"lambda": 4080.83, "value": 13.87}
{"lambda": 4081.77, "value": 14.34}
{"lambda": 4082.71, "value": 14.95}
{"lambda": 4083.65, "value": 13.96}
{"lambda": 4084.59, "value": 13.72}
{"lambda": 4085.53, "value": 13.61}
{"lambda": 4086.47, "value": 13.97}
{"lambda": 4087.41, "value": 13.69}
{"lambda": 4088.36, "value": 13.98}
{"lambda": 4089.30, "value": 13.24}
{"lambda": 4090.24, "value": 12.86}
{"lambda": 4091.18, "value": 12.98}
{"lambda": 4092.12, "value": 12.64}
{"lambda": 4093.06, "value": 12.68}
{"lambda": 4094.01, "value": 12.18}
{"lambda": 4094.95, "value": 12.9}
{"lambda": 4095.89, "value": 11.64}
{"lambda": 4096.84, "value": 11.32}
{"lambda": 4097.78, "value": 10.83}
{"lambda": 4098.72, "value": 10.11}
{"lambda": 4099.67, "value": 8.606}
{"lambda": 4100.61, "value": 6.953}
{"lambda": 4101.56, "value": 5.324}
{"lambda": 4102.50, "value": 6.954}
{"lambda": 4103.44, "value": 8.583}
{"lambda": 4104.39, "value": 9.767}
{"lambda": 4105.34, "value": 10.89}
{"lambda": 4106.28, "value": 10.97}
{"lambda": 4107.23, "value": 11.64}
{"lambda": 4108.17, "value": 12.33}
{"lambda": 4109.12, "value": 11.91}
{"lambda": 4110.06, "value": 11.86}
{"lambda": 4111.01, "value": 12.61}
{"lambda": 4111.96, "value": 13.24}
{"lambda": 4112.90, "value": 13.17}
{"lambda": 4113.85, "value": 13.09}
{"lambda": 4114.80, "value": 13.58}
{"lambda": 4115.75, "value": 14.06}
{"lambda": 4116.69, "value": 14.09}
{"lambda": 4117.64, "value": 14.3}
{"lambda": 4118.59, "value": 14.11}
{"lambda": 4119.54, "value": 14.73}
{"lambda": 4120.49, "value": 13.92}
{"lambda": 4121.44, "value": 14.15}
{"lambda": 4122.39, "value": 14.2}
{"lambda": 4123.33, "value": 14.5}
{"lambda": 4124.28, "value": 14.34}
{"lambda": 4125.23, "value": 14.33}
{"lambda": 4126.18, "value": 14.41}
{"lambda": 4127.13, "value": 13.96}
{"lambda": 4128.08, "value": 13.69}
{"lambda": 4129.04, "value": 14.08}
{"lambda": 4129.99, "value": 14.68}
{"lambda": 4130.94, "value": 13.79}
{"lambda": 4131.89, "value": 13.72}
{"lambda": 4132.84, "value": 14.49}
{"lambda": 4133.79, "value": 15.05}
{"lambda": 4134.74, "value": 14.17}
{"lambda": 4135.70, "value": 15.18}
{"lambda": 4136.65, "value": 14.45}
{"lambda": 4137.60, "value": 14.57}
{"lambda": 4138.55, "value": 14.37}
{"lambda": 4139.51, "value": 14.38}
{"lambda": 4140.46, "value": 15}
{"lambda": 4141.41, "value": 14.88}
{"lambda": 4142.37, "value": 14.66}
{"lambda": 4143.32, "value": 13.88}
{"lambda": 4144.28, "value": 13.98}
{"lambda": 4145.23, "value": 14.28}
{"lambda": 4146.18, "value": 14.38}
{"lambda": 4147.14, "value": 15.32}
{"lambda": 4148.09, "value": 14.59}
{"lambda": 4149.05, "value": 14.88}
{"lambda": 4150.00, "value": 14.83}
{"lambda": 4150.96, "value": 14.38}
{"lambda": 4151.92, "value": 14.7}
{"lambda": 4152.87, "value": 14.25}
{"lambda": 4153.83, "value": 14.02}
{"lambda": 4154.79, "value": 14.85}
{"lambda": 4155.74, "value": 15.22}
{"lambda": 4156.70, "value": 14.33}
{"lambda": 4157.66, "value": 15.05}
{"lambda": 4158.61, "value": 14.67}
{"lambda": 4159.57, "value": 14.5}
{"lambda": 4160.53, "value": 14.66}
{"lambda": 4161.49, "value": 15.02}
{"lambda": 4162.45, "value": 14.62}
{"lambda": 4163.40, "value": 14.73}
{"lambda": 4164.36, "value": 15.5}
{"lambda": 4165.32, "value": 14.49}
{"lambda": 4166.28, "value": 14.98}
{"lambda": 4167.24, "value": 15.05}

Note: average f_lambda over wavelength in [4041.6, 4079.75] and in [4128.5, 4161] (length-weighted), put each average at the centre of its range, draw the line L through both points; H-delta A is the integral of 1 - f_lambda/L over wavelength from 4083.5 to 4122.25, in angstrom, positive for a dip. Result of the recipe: 6.7 angstrom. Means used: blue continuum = 14.8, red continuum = 14.5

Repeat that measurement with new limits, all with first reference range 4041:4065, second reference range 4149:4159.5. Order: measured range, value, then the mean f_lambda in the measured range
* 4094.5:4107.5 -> 4.5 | 9.71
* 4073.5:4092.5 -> 1.3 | 13.9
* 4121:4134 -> 0.5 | 14.2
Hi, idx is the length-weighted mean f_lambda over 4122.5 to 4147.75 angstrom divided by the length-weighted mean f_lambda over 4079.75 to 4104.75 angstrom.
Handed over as 1.22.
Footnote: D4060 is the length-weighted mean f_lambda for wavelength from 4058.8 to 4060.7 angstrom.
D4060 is 14.7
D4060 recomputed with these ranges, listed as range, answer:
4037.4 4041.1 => 15.3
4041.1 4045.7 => 14.8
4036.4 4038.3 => 15.6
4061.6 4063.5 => 14.9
